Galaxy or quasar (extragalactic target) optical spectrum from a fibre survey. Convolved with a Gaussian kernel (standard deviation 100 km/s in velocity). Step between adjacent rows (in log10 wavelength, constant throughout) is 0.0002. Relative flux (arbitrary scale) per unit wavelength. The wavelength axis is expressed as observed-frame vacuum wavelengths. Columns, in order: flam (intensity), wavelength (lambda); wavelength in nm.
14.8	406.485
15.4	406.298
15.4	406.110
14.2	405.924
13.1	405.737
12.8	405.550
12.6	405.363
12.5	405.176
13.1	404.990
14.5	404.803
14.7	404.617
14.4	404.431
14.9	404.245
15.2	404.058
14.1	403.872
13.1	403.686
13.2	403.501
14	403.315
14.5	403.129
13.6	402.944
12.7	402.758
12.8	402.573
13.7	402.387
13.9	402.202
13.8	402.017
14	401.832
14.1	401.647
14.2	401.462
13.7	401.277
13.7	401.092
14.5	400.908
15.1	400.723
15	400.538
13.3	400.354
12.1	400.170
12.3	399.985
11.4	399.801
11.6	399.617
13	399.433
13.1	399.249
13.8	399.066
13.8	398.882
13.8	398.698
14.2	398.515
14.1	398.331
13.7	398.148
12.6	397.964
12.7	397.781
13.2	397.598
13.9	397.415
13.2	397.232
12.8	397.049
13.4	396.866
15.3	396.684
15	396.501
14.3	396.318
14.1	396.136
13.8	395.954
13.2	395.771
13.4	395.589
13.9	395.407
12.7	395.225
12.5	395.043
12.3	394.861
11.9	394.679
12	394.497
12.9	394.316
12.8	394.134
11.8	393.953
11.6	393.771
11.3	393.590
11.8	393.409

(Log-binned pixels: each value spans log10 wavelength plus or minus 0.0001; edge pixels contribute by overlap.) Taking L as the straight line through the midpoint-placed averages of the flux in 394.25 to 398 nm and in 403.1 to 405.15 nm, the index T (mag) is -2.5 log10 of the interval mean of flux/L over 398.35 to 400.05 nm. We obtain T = 0.044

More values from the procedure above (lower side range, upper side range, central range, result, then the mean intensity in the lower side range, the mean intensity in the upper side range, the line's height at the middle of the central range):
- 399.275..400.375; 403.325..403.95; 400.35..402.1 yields -0.118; 12.3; 13.5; 12.7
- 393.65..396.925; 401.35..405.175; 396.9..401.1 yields 0.013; 13.1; 13.9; 13.5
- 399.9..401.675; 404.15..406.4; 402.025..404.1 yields 0.016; 13.8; 14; 13.9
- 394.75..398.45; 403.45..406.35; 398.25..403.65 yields 0.015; 13.5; 13.9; 13.7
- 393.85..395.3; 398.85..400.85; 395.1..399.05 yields -0.078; 12.3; 13.1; 12.7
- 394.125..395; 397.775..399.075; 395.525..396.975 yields -0.093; 12.3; 13.6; 12.9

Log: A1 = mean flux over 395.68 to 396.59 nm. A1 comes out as 14.1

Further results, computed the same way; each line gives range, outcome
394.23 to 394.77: 12.3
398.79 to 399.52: 13.4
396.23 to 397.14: 14.2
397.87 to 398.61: 13.6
